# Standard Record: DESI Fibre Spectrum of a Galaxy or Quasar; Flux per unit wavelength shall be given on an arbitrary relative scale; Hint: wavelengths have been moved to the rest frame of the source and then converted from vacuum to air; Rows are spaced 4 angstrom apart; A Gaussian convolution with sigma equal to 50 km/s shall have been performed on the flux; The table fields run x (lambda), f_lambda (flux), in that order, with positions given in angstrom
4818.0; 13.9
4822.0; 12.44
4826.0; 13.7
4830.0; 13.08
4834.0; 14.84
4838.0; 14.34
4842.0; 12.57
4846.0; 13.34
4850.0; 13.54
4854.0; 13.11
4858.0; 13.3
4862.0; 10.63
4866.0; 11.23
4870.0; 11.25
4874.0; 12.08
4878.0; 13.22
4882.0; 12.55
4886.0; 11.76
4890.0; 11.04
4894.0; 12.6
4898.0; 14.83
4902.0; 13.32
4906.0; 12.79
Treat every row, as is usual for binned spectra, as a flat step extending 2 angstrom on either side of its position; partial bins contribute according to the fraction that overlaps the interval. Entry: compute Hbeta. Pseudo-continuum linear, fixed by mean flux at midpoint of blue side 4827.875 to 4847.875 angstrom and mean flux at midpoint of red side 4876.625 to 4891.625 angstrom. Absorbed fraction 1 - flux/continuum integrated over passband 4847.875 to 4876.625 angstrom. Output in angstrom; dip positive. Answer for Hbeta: 1.47 angstrom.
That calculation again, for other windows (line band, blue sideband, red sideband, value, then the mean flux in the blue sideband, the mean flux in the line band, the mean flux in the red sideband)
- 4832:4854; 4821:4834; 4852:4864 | -1.4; 13.4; 13.7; 12.3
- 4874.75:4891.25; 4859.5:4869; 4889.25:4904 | 0.1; 11.1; 12.2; 13.1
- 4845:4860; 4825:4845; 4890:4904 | 0.3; 13.7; 13.3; 13.2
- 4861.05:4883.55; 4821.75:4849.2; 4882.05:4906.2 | 2.0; 13.5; 11.9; 12.7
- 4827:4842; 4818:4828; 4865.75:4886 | -1.0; 13.2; 13.9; 12.1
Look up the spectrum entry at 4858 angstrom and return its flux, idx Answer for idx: 13.3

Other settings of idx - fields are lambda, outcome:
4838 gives 14.34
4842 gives 12.57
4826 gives 13.7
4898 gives 14.83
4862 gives 10.63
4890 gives 11.04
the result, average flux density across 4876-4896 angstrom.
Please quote 12.2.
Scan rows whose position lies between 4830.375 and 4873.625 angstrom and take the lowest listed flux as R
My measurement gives 10.63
